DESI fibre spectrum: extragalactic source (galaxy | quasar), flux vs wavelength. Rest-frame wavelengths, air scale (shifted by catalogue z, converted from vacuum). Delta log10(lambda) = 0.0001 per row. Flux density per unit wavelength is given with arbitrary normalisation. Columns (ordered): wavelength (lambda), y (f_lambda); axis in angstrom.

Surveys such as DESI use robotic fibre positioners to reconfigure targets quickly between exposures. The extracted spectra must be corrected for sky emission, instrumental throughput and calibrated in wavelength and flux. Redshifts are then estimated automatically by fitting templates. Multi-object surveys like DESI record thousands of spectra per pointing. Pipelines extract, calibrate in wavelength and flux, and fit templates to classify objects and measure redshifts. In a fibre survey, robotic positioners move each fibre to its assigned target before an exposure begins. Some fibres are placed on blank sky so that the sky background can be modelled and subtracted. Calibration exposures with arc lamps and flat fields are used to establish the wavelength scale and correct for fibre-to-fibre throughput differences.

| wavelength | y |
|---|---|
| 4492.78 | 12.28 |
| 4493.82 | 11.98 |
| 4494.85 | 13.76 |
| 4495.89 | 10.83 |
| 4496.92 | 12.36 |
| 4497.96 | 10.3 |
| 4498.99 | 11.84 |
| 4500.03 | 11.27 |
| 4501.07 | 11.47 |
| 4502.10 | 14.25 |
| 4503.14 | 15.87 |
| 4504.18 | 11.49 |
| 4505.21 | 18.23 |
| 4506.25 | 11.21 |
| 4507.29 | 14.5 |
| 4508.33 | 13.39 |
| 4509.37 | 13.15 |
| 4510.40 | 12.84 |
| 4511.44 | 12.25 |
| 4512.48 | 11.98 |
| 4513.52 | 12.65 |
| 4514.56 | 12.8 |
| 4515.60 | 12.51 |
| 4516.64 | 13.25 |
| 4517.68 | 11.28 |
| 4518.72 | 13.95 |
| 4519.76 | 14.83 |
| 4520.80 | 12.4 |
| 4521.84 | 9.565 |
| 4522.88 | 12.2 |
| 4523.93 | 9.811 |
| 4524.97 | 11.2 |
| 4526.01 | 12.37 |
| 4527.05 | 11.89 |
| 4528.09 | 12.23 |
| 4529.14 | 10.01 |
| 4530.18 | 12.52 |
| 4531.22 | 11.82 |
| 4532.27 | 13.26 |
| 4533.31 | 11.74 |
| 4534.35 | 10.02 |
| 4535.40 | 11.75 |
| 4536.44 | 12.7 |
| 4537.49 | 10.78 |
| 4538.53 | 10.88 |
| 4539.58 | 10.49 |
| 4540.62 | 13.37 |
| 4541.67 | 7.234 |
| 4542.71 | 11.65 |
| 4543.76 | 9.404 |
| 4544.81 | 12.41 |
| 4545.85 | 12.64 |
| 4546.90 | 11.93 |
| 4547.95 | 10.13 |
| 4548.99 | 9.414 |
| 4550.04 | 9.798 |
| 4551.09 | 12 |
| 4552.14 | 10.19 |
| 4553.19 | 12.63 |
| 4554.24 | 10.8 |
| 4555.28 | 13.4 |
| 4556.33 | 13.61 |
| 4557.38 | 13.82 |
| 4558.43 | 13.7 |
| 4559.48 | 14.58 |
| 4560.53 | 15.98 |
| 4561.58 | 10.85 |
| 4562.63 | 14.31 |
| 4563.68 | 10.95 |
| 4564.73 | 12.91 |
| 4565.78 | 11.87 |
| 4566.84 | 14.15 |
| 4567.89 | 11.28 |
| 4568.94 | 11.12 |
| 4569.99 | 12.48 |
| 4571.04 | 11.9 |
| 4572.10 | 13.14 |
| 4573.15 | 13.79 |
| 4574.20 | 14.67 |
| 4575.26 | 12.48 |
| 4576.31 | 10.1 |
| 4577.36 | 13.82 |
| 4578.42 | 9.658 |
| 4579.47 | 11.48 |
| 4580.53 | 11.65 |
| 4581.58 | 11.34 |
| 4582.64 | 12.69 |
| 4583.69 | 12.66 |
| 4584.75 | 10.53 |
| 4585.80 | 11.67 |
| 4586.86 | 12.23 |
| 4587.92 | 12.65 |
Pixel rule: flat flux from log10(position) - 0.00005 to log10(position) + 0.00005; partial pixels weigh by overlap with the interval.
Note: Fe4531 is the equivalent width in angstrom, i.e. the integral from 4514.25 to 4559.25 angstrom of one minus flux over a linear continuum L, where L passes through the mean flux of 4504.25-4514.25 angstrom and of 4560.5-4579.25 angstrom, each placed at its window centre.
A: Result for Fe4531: 3.97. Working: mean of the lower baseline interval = 13.3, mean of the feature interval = 11.7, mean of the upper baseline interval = 12.4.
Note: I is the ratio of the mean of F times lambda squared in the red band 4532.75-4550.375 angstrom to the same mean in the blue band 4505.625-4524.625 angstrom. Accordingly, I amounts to 0.9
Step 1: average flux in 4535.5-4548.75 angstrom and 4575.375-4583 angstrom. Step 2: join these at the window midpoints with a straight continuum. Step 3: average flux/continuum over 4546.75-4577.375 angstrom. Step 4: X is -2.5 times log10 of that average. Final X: -0.09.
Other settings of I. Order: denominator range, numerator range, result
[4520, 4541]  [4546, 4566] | 1.07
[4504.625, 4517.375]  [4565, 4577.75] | 0.98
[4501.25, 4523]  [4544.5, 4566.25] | 0.96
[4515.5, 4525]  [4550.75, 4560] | 1.07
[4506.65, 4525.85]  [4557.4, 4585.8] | 1.03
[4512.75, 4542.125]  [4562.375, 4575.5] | 1.10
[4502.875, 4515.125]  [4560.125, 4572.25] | 0.97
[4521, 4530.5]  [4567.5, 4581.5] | 1.09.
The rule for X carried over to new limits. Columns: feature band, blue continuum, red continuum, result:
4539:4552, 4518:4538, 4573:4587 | 0.10 mag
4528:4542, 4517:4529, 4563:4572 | 0.06 mag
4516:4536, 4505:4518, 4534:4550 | 0.01 mag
